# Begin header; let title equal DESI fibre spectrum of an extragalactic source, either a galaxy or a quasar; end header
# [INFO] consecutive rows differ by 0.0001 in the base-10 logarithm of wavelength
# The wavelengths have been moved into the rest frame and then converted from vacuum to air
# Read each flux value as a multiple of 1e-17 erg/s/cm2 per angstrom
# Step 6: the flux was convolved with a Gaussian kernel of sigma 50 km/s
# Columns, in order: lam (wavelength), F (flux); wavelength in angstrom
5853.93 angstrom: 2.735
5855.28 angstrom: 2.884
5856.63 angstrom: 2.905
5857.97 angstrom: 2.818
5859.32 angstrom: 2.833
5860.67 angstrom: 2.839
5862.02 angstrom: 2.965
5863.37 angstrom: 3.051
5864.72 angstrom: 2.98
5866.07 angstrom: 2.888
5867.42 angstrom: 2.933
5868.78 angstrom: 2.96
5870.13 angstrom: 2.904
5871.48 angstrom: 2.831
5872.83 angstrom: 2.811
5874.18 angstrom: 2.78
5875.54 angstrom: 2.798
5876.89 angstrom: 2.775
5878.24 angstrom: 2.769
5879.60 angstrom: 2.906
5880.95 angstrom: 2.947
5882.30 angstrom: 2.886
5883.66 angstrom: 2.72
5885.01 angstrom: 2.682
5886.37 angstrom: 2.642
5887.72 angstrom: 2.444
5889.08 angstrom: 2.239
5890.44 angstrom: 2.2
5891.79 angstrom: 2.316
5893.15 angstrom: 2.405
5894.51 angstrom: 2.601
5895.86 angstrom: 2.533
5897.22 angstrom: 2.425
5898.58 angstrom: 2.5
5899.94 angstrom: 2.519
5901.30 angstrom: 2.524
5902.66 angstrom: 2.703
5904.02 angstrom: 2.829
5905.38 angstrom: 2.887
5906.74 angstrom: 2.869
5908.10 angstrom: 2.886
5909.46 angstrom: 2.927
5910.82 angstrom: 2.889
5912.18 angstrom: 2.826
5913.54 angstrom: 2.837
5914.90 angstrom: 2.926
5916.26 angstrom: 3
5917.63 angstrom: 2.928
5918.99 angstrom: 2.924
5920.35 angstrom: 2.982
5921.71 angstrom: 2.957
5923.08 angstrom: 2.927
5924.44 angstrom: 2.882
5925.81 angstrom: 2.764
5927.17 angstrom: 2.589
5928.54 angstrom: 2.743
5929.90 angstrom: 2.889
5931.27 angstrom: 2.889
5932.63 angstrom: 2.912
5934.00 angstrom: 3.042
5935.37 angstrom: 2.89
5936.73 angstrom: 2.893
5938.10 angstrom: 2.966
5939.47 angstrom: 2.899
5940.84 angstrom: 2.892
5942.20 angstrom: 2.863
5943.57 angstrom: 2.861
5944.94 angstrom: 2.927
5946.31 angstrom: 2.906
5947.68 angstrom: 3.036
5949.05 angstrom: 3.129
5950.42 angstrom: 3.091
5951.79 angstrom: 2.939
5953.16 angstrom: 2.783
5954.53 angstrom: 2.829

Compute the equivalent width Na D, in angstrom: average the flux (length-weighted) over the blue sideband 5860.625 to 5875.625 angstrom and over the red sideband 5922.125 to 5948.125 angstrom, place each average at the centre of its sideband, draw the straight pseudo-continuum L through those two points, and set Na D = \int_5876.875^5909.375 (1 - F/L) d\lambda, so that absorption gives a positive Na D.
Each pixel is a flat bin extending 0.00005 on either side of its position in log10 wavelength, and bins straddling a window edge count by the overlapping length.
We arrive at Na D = 2.9 angstrom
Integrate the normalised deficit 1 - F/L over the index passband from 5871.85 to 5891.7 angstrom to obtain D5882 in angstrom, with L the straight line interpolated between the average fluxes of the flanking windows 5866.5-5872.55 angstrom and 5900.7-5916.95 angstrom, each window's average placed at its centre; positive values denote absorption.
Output 1.4 angstrom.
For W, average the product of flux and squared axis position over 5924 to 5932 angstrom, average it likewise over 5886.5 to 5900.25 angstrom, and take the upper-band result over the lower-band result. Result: 1.2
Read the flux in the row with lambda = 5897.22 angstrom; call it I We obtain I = 2.425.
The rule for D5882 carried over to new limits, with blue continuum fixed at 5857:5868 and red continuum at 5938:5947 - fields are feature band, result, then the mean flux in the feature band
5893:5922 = 1.3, 2.77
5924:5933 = 0.3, 2.8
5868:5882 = 0.3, 2.85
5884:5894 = 1.6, 2.43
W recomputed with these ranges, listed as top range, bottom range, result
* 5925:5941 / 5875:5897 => 1.11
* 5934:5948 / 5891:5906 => 1.15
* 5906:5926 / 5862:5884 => 1.03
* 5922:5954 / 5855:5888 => 1.04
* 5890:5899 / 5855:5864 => 0.85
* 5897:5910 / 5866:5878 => 0.96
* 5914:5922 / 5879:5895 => 1.16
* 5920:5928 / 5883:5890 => 1.14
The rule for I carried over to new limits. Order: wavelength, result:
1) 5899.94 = 2.519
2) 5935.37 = 2.89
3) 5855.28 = 2.884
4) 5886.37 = 2.642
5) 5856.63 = 2.905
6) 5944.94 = 2.927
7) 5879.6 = 2.906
